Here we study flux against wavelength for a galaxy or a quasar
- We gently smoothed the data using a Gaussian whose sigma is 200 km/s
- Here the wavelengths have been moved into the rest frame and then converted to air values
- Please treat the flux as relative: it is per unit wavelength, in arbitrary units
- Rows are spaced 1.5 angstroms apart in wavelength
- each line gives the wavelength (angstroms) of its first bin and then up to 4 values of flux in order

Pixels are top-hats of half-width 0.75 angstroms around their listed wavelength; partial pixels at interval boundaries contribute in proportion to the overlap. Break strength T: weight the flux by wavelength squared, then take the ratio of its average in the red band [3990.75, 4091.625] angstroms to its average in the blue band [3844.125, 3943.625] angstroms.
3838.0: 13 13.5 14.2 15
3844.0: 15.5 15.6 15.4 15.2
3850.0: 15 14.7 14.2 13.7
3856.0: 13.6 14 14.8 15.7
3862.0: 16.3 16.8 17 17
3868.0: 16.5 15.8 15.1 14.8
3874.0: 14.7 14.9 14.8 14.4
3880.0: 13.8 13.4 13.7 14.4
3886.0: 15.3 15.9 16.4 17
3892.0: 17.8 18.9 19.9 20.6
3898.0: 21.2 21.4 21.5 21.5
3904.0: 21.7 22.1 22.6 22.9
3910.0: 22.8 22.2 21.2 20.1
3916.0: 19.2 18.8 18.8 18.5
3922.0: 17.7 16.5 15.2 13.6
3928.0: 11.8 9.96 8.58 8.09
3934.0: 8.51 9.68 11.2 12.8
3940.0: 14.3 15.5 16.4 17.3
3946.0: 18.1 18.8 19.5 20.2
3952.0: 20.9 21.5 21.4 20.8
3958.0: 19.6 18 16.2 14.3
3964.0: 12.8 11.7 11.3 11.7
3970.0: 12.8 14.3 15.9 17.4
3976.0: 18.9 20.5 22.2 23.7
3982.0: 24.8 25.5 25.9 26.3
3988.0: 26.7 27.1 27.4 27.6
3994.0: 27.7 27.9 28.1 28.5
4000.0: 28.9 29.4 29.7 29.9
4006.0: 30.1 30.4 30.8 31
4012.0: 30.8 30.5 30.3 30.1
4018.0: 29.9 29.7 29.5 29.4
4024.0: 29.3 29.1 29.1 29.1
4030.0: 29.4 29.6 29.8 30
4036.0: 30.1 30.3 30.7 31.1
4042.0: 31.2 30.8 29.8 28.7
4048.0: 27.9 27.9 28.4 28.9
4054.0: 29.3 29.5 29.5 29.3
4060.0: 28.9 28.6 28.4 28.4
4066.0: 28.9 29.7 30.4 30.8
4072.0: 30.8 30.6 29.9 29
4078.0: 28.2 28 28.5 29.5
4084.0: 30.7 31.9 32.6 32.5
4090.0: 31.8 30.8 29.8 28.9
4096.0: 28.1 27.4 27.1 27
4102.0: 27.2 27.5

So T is 1.96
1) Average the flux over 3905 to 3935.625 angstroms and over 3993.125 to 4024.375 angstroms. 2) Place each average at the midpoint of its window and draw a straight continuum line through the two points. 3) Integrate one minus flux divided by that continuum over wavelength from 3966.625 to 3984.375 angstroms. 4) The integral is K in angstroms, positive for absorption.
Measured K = 4.6 angstroms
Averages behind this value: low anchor 16.7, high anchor 29.6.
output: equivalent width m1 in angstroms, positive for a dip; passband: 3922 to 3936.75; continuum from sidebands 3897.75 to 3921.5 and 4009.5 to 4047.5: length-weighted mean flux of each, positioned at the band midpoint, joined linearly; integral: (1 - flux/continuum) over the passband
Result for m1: 7.1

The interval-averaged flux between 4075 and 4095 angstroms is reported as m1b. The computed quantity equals 30.2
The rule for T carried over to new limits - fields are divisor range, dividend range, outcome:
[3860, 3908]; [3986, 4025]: 1.79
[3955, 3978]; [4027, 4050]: 1.94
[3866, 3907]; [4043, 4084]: 1.84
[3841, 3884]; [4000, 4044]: 2.17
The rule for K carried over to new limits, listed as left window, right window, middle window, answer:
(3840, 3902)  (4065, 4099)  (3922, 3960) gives 9.5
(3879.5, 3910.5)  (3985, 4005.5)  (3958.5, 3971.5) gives 5.9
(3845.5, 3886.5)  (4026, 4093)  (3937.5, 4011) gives 5.9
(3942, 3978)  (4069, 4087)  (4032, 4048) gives -2.7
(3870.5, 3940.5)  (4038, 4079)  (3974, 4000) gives -1.9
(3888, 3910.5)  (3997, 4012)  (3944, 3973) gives 9.9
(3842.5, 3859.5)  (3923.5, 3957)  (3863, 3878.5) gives -0.9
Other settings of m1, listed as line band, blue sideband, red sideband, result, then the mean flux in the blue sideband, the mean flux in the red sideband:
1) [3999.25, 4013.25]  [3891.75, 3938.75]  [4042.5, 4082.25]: -3.1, 17.5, 29.2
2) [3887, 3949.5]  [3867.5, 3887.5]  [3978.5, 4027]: 4.9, 14.8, 28.4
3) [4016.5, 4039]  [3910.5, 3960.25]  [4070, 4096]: -4.1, 16.5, 30.2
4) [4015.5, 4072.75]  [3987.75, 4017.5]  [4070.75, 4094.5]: 0.4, 29.2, 30.3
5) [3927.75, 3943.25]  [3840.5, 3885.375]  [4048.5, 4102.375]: 6.7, 15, 29.4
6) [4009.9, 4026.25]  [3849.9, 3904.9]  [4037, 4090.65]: -2.1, 16.5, 29.8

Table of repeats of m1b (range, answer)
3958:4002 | 21.4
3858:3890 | 15.3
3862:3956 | 17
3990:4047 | 29.6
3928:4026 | 21.7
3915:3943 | 13.9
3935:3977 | 16.3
